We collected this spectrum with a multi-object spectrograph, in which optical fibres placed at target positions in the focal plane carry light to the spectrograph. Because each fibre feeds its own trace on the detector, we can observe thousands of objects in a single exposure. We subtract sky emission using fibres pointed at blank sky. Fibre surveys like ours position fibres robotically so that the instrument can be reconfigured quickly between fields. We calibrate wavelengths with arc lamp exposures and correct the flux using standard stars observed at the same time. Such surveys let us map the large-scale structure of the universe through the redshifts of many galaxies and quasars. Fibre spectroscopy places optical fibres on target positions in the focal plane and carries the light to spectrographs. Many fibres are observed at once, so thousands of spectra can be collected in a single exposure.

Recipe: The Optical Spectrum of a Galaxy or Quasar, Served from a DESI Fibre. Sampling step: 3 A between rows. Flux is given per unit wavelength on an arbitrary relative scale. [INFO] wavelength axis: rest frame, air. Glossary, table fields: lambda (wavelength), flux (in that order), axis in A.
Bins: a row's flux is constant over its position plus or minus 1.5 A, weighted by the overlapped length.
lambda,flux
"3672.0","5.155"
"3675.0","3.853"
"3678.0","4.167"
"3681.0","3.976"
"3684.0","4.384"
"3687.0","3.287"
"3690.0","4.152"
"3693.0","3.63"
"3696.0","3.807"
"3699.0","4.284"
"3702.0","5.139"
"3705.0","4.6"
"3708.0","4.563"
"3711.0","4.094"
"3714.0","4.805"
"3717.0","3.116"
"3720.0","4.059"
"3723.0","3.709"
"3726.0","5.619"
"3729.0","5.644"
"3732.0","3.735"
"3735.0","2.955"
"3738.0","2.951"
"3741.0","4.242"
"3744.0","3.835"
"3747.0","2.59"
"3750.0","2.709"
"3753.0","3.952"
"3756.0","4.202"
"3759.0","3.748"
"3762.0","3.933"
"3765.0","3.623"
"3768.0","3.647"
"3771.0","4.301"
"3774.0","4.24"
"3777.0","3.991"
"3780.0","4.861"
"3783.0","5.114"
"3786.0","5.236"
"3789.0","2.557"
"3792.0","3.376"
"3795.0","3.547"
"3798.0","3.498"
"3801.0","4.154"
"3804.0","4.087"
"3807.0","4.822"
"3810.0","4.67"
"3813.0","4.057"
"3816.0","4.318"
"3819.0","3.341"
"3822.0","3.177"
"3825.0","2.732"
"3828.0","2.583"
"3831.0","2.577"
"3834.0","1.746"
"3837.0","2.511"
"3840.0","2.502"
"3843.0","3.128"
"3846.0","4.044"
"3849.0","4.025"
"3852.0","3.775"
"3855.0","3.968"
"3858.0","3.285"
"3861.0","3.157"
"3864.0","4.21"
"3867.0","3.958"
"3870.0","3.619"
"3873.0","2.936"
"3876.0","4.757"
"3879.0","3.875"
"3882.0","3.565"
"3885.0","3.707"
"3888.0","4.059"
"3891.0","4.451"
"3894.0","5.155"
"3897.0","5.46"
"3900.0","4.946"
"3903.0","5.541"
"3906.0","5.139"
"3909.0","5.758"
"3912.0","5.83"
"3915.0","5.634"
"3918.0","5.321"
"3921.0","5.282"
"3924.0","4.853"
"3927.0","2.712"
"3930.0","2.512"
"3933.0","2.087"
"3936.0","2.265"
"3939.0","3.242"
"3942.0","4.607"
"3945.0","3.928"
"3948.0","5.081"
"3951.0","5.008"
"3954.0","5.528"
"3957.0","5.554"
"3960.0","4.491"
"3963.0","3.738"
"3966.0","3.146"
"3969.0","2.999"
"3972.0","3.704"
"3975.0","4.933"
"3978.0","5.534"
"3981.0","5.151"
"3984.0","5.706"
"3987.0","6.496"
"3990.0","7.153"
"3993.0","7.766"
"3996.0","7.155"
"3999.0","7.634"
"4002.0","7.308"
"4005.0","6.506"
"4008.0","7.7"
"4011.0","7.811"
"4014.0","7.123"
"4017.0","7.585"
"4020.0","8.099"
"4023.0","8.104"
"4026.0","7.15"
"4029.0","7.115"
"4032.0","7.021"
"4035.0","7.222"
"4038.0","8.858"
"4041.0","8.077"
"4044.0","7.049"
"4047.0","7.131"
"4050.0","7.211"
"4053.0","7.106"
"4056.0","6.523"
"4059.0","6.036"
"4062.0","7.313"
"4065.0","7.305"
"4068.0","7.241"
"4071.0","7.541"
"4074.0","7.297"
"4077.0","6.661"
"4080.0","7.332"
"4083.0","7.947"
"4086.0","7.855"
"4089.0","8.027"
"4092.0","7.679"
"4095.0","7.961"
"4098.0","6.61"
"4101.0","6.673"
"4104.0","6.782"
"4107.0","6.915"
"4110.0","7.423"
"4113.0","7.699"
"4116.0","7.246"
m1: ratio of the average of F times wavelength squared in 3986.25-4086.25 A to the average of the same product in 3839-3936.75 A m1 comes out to 1.91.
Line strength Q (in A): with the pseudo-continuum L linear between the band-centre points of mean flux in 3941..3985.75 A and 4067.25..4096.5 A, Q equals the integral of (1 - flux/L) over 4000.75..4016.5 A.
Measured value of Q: -4.3 A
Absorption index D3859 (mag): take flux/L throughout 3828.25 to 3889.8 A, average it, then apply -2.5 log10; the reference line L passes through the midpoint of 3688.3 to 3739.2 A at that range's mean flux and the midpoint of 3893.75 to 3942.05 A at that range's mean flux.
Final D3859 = 0.26 mag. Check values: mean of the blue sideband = 4.17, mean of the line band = 3.46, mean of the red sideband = 4.47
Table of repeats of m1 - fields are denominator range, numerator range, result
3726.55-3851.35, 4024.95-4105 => 2.27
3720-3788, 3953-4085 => 1.90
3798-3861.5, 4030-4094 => 2.39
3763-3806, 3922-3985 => 1.12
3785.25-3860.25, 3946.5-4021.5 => 1.86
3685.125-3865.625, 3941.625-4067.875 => 1.89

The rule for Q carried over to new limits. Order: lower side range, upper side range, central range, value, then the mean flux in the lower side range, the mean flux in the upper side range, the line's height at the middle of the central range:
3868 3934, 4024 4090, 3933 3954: 5.03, 4.43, 7.32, 5.22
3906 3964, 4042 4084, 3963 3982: 3.81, 4.42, 7.12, 5.21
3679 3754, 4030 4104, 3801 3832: 7.83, 3.99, 7.31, 4.94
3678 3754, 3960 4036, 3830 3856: 9.92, 4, 6.35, 5.06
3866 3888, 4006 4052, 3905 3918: -2.63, 3.79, 7.53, 4.64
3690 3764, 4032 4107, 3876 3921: 6.08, 4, 7.3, 5.65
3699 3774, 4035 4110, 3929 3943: 7.20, 4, 7.3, 5.96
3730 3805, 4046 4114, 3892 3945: 9.29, 3.81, 7.23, 5.46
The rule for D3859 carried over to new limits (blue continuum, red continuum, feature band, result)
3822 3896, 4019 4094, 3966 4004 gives 0.03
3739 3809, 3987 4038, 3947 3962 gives 0.28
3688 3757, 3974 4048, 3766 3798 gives 0.15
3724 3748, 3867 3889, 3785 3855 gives 0.11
